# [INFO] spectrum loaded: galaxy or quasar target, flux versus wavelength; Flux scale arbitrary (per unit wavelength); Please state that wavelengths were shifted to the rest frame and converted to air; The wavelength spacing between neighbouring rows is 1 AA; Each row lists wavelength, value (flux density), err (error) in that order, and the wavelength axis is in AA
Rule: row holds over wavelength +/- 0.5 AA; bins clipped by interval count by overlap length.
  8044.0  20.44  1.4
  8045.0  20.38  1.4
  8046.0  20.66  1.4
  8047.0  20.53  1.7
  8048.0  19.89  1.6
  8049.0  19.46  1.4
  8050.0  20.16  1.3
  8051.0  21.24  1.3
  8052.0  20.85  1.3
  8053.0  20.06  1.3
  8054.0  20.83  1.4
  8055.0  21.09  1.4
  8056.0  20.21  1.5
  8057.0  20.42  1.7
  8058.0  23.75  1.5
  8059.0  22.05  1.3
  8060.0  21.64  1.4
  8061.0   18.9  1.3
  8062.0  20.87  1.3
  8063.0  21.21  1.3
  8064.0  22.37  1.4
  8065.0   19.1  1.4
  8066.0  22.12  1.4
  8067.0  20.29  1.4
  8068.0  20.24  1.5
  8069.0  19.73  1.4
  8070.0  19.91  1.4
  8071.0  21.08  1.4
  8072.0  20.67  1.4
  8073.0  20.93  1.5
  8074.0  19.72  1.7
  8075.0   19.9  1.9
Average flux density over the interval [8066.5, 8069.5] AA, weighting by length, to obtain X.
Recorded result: 20.1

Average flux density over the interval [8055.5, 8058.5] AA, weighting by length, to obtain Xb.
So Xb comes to 21.5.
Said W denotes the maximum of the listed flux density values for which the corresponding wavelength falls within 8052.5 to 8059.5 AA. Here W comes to 23.75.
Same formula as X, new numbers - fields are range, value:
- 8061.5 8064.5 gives 21.5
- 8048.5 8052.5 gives 20.4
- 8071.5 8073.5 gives 20.8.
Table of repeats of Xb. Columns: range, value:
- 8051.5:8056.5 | 20.6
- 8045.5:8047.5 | 20.6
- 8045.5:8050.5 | 20.1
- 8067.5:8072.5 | 20.3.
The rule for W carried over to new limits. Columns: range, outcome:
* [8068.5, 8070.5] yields 19.91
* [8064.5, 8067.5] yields 22.12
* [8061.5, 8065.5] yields 22.37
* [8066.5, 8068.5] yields 20.29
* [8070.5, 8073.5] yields 21.08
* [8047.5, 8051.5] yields 21.24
